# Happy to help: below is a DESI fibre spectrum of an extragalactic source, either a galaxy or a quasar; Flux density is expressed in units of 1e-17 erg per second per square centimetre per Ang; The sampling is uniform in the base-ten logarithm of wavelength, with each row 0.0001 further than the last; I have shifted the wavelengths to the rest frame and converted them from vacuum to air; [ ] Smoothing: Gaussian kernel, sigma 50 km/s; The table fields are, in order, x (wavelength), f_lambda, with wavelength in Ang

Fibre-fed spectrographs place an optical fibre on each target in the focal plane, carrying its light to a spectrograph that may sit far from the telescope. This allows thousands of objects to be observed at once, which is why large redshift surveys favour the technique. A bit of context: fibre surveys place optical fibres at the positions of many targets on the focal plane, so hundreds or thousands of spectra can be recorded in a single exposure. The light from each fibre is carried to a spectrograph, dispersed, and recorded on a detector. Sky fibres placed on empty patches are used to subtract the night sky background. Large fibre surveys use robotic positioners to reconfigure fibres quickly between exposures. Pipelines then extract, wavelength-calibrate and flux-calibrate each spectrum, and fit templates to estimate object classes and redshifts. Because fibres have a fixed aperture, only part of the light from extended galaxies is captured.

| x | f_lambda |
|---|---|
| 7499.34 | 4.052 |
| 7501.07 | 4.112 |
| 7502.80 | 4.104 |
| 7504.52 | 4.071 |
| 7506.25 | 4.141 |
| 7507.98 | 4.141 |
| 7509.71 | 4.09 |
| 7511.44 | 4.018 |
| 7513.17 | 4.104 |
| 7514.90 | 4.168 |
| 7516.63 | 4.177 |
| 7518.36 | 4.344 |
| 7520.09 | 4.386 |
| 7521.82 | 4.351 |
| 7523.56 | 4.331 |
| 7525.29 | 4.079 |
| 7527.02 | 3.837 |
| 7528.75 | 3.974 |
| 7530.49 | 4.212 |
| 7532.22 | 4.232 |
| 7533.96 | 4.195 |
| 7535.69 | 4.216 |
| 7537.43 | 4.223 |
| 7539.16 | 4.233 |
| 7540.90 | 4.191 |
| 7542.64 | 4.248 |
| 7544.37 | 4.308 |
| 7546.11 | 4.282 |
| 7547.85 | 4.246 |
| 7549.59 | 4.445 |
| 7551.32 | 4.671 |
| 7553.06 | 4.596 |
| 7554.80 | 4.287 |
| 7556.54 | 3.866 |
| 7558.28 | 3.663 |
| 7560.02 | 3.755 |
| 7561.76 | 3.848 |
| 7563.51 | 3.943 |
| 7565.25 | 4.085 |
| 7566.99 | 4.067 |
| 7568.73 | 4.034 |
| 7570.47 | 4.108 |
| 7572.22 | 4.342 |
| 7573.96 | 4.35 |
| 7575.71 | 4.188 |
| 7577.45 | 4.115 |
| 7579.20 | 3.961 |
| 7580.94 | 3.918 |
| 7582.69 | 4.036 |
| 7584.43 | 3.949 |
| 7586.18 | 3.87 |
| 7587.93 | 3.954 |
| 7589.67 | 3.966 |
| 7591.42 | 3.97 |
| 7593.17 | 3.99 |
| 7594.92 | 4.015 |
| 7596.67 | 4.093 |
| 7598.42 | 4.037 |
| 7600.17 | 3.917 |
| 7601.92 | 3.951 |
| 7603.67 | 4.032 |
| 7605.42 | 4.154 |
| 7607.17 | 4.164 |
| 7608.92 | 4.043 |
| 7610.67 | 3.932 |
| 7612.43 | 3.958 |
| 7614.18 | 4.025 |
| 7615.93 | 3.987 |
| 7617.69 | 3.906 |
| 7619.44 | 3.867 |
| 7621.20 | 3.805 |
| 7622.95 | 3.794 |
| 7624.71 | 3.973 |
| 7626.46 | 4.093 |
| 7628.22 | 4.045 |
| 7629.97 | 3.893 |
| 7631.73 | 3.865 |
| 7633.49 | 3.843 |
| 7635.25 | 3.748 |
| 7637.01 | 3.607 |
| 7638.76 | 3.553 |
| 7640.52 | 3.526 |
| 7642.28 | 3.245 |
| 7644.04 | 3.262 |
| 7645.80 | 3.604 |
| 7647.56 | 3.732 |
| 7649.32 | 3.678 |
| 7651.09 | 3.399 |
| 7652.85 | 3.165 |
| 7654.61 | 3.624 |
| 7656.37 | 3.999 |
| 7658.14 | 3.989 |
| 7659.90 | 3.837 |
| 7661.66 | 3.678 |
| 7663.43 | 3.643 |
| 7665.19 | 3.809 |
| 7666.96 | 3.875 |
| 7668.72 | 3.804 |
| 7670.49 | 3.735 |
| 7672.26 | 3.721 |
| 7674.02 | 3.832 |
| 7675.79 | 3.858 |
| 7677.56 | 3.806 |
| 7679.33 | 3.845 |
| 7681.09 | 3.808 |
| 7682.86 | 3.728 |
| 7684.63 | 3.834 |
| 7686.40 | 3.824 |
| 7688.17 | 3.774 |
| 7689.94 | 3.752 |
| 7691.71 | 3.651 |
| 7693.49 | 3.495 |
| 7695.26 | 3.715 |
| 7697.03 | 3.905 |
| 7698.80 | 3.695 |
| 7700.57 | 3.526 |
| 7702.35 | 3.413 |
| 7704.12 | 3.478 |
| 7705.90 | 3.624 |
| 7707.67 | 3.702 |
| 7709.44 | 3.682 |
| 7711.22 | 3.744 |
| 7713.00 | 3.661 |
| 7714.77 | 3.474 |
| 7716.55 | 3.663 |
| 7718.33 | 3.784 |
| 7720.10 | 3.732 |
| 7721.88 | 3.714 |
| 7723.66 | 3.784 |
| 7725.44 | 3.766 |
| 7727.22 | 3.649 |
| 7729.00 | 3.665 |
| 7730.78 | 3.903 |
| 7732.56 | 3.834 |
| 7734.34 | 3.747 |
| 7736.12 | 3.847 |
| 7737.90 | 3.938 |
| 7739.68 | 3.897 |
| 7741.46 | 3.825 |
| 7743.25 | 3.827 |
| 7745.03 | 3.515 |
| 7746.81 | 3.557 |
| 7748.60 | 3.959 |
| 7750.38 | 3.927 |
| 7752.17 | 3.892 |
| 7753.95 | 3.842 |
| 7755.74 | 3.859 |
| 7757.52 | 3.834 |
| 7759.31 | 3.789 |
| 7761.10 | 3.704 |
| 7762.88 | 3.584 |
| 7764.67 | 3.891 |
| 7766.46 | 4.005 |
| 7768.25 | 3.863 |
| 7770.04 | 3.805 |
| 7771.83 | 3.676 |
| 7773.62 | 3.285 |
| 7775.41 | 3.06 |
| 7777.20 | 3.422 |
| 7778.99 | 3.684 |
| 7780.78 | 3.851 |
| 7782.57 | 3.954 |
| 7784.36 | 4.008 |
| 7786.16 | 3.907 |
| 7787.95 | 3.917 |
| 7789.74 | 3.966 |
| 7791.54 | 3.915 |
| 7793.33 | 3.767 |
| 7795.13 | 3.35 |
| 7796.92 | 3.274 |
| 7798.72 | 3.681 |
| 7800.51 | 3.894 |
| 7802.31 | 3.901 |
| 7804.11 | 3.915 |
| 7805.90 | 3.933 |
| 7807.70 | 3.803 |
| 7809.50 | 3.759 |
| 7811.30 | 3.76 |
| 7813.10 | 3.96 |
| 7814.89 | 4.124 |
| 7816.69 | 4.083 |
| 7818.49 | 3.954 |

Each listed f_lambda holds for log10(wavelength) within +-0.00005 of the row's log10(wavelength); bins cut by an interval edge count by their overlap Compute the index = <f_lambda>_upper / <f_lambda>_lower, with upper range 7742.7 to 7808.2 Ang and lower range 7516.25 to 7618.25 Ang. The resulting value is 0.91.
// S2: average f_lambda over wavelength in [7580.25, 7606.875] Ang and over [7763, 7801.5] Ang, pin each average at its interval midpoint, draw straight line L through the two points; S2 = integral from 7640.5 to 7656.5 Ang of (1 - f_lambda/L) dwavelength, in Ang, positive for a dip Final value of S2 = 1.7 Ang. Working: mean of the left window 3.99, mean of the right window 3.72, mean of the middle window 3.5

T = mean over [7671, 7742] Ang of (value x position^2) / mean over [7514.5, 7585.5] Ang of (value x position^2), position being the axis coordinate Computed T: 0.94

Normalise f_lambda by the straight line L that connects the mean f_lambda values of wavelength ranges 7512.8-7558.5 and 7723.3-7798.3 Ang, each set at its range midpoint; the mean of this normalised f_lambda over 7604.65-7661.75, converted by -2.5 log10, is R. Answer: 0.07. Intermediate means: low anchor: 4.23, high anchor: 3.75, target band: 3.79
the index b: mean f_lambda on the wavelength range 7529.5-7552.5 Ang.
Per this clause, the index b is 4.29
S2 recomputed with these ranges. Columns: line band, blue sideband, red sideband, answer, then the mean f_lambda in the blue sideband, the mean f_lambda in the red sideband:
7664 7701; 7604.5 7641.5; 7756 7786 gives 0.59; 3.89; 3.72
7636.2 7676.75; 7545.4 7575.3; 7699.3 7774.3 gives 2.72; 4.15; 3.74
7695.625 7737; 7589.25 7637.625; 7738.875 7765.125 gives 1.48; 3.95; 3.79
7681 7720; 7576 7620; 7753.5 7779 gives 1.32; 4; 3.68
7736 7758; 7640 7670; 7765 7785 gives -0.85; 3.64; 3.69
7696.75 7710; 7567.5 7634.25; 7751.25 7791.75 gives 0.85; 4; 3.77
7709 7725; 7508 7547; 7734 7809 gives 0.69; 4.19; 3.77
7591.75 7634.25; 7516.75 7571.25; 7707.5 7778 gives 0.47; 4.17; 3.73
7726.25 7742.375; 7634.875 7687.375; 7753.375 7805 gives -0.38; 3.69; 3.74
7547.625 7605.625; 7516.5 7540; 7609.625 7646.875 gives -0.97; 4.2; 3.79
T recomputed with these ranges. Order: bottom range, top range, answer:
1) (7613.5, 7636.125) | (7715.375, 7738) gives 0.99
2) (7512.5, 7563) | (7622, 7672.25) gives 0.91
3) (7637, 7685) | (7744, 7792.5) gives 1.05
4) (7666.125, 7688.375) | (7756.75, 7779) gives 0.98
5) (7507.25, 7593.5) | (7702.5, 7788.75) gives 0.95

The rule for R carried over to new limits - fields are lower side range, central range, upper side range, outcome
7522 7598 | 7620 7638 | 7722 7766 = 0.04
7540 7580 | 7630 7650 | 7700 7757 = 0.10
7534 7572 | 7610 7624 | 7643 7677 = -0.01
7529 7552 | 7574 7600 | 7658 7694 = 0.02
